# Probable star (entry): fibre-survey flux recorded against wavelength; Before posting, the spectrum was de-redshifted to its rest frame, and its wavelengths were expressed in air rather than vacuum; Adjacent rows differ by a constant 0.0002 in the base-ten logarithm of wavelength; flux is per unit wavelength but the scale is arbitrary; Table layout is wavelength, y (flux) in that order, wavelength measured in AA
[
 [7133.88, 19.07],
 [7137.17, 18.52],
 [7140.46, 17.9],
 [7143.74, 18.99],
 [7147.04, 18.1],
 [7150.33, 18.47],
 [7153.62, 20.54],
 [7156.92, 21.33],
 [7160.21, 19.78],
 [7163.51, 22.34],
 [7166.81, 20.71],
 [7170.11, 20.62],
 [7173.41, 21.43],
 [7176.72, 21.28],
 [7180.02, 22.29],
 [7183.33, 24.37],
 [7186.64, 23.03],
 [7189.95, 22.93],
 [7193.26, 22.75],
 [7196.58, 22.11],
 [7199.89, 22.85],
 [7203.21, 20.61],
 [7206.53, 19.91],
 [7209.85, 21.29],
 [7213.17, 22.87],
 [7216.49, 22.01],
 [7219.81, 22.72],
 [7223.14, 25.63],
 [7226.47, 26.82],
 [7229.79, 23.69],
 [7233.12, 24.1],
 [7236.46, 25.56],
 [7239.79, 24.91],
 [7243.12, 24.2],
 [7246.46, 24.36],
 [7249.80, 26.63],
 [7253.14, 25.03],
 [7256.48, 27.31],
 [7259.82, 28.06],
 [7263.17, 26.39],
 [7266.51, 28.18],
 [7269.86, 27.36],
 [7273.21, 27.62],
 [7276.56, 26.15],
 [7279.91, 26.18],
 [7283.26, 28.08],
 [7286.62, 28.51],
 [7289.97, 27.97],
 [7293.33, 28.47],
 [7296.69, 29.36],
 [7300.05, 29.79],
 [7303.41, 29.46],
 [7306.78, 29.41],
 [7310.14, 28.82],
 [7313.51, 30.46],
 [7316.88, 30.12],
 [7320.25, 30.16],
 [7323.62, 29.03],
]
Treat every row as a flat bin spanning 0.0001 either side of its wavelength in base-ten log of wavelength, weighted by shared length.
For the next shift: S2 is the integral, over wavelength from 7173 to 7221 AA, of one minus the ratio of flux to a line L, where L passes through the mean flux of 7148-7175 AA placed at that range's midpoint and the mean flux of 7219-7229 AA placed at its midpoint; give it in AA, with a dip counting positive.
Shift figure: 2.0 AA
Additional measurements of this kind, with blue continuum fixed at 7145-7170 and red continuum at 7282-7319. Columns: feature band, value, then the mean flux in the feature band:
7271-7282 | 0.4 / 26.7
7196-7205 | 0.4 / 21.8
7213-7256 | 0.7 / 24.6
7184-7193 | -0.4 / 23.1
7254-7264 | -0.2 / 27.1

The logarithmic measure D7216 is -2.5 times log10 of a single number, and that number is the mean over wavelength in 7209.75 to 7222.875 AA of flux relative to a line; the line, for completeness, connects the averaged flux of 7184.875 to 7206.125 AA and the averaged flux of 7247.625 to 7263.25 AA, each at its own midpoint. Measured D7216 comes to 0.05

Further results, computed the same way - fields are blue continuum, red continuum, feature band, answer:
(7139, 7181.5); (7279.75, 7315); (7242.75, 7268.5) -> -0.004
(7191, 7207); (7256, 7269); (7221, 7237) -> -0.025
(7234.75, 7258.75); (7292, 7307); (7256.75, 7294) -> 0.001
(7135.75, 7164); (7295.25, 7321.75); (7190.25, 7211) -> 0.050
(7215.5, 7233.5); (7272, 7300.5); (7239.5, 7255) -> 0.024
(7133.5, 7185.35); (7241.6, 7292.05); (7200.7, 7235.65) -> 0.043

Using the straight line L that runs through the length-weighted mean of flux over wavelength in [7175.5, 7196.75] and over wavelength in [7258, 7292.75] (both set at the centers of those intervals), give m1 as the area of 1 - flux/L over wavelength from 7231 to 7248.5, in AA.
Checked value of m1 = 0.6 AA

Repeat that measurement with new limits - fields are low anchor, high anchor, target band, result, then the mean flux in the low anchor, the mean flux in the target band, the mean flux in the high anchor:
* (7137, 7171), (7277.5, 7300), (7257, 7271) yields -0.46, 19.8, 27.5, 28.2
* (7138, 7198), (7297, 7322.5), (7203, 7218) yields 1.41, 21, 21.4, 29.7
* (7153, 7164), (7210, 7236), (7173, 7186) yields -0.36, 20.9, 22.5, 23.9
